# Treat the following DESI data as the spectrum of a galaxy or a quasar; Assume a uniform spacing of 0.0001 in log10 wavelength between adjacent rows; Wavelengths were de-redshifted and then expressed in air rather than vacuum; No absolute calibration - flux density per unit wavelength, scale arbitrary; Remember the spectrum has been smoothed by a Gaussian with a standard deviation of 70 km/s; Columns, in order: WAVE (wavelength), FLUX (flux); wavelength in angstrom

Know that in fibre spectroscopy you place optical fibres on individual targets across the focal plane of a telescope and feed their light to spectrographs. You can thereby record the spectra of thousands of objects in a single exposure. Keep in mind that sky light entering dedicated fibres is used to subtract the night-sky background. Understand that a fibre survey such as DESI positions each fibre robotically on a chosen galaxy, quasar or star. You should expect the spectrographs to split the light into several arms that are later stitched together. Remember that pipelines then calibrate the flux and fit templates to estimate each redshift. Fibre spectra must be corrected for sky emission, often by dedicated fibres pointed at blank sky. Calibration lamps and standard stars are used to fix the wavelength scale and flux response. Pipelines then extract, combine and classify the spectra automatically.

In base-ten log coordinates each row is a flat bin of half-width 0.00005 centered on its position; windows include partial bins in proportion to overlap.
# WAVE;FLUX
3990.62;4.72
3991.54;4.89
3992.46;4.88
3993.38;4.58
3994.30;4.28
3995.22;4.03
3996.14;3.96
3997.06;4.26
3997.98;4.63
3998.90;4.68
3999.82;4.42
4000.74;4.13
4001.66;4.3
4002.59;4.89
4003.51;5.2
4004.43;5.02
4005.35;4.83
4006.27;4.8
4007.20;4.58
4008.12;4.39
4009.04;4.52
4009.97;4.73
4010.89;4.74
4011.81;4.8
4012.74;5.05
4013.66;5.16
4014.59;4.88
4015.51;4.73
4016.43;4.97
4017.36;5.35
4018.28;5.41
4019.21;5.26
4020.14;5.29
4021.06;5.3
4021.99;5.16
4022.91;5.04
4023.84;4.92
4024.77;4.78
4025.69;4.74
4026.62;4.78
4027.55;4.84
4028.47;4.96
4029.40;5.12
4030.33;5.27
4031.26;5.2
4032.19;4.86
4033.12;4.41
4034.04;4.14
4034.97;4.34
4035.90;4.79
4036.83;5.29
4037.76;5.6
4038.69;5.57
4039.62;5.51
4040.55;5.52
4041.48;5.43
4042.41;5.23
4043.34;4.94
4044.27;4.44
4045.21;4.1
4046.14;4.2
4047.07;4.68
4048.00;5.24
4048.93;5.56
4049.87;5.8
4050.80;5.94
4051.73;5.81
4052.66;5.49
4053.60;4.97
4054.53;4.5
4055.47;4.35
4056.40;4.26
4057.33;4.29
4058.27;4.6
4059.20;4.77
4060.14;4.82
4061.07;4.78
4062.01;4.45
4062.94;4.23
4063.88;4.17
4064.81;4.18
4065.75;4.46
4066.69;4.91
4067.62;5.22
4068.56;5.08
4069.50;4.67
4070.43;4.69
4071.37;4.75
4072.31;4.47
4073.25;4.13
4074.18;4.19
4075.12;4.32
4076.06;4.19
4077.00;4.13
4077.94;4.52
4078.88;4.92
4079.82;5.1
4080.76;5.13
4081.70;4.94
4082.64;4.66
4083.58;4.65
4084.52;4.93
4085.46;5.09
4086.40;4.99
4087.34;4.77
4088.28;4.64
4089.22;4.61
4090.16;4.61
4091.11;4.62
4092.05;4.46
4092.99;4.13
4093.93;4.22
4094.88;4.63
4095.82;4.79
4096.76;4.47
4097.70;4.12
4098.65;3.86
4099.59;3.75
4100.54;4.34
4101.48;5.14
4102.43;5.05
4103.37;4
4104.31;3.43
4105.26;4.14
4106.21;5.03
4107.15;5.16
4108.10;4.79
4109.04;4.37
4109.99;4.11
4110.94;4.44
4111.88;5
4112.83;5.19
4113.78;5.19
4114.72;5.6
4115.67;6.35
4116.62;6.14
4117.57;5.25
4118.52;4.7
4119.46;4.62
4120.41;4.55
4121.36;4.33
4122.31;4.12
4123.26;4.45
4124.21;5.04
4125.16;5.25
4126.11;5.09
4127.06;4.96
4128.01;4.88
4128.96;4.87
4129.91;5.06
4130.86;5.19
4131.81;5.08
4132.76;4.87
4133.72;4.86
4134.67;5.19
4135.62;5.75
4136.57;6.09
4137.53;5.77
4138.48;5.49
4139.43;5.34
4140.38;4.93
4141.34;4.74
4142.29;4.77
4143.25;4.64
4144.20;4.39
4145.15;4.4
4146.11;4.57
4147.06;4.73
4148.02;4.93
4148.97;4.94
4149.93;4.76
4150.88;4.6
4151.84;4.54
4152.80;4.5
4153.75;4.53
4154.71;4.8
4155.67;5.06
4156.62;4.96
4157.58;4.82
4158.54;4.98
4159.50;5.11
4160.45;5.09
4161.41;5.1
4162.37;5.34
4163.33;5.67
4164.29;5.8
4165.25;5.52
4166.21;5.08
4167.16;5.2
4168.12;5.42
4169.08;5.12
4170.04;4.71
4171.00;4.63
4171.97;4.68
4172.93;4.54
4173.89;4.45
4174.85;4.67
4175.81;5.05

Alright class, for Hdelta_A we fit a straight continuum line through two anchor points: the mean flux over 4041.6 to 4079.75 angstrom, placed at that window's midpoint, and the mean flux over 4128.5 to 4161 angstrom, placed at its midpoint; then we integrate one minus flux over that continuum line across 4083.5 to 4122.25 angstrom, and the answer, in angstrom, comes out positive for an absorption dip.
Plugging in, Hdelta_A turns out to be 1.2 angstrom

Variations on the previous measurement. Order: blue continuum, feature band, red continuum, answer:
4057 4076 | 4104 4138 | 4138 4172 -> -1.29 angstrom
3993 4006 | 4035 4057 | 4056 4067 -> -2.84 angstrom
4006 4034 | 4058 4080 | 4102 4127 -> 1.39 angstrom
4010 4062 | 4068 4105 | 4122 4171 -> 3.30 angstrom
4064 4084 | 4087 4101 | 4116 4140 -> 1.16 angstrom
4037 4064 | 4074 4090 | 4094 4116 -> 0.22 angstrom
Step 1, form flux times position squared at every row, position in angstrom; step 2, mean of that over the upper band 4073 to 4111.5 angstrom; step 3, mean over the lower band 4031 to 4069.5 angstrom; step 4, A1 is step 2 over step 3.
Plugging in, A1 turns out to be 0.9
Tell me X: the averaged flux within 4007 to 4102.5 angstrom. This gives 4.79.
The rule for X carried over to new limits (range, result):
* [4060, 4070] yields 4.63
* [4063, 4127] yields 4.67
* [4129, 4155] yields 4.94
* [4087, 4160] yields 4.8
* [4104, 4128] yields 4.86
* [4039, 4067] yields 4.86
